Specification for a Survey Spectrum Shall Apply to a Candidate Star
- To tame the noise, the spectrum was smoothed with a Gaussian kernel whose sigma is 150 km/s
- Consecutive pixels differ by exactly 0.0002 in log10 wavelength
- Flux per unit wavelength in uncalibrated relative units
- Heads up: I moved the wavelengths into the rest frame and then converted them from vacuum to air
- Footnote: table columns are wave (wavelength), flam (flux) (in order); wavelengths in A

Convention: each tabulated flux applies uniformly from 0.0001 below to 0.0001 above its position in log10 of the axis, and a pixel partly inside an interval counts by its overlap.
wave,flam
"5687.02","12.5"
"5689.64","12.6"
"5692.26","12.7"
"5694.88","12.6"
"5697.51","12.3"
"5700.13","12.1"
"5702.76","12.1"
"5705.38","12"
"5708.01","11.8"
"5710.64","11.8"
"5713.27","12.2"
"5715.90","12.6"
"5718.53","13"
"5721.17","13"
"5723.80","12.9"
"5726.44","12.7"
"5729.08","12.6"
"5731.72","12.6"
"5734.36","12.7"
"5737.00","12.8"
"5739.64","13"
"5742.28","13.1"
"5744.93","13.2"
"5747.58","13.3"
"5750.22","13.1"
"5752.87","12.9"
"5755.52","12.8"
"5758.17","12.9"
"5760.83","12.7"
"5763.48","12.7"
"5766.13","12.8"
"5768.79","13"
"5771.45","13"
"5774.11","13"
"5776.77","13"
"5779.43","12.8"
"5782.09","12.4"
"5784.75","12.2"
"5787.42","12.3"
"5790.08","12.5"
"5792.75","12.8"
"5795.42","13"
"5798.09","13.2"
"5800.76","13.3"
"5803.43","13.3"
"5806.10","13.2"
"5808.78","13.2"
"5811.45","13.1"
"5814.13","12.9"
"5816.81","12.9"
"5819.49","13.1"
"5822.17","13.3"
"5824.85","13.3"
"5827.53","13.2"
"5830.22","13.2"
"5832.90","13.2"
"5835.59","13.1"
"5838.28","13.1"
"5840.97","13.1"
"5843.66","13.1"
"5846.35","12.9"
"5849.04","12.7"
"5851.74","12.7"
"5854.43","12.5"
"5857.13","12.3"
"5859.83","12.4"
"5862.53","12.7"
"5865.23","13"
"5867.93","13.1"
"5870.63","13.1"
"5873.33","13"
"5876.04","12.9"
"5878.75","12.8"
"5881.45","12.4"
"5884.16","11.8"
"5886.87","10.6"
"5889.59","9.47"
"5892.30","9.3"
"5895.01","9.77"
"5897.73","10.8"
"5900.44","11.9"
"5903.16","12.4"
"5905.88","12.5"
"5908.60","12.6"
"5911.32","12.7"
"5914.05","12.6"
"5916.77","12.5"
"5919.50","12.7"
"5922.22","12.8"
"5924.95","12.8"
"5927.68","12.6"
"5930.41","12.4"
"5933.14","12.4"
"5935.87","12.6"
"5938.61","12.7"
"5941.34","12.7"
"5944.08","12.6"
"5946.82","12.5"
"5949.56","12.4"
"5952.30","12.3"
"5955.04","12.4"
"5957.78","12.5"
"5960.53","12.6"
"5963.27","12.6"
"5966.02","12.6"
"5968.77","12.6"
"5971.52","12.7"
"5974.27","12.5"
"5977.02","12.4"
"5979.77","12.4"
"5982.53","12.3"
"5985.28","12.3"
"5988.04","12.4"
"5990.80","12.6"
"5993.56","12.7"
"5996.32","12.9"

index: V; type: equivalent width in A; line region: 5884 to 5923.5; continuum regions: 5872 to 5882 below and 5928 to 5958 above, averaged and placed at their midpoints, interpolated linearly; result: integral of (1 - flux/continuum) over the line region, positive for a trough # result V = 3.3 A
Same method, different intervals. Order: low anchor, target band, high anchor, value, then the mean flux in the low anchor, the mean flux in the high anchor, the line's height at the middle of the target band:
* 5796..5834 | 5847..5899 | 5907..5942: 3.7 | 13.2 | 12.6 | 12.9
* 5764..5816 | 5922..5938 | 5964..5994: 0.0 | 12.9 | 12.5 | 12.6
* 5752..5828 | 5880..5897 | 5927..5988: 2.8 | 12.9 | 12.5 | 12.7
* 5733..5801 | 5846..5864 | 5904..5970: 0.2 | 12.9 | 12.6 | 12.7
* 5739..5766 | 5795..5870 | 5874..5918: -4.5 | 13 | 11.7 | 12.3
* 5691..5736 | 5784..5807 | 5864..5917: -1.2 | 12.5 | 11.9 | 12.2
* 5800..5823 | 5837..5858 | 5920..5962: 0.3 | 13.1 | 12.6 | 13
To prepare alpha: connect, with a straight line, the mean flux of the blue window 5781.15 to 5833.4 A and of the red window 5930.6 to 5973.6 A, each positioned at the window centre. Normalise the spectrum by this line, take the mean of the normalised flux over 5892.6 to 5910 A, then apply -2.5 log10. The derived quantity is 0.10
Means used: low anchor 13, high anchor 12.5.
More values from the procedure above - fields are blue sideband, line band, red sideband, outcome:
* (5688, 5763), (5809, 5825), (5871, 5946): -0.06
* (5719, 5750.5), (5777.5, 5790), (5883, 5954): 0.02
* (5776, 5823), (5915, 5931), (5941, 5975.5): 0.00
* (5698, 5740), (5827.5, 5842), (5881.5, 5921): -0.11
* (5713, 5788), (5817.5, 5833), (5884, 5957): -0.06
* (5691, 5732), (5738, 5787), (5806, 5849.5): -0.01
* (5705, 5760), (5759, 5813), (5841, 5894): -0.03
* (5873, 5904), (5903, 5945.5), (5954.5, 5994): -0.07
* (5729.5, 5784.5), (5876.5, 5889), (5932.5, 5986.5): 0.07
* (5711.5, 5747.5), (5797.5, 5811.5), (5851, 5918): -0.07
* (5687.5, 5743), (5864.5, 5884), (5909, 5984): -0.02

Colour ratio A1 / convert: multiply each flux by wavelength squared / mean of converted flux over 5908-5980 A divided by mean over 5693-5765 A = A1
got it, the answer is 1.07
